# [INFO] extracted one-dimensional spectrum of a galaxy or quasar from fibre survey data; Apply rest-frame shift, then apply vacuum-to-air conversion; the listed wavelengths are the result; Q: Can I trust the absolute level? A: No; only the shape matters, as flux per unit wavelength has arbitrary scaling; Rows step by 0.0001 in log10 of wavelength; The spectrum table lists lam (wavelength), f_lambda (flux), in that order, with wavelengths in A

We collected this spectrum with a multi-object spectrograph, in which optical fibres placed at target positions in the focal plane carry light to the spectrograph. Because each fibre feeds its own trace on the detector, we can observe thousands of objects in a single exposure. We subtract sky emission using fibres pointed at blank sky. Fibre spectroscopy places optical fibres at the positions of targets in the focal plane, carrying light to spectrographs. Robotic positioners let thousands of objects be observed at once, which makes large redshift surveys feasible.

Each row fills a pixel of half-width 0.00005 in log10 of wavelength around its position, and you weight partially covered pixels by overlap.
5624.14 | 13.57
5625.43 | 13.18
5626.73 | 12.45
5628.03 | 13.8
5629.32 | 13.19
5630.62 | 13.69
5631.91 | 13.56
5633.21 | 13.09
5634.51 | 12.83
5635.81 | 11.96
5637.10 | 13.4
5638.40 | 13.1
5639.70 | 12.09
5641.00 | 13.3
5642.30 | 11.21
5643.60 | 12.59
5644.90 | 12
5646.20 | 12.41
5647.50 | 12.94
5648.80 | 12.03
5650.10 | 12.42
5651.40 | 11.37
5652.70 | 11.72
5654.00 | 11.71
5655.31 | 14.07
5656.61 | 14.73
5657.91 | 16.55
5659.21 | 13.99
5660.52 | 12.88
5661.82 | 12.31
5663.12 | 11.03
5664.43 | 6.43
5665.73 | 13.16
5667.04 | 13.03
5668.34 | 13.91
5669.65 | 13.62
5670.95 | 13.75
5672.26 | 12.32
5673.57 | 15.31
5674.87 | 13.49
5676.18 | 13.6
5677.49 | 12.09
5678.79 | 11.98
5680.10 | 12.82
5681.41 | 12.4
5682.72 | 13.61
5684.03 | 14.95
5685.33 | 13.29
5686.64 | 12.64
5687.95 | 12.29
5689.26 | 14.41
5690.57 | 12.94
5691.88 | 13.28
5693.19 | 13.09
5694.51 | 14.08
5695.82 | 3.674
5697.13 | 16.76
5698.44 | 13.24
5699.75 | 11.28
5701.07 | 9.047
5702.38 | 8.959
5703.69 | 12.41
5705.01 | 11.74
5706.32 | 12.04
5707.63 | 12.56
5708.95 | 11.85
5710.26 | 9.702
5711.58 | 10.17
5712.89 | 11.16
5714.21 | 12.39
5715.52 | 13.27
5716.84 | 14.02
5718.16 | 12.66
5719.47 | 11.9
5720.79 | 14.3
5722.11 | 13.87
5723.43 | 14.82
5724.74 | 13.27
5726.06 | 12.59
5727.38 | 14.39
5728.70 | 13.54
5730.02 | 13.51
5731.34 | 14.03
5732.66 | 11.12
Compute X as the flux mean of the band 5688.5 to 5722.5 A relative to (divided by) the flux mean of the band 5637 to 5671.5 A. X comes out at 1.0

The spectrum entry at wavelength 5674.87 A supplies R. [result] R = 13.49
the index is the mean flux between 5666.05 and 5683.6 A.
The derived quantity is 13.2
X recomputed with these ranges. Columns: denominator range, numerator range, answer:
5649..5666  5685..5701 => 1.00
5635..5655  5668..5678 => 1.10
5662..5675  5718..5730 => 1.08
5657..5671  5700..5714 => 0.86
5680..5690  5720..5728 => 1.04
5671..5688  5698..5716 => 0.86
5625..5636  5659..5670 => 0.93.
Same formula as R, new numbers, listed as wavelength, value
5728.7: 13.54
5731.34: 14.03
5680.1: 12.82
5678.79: 11.98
